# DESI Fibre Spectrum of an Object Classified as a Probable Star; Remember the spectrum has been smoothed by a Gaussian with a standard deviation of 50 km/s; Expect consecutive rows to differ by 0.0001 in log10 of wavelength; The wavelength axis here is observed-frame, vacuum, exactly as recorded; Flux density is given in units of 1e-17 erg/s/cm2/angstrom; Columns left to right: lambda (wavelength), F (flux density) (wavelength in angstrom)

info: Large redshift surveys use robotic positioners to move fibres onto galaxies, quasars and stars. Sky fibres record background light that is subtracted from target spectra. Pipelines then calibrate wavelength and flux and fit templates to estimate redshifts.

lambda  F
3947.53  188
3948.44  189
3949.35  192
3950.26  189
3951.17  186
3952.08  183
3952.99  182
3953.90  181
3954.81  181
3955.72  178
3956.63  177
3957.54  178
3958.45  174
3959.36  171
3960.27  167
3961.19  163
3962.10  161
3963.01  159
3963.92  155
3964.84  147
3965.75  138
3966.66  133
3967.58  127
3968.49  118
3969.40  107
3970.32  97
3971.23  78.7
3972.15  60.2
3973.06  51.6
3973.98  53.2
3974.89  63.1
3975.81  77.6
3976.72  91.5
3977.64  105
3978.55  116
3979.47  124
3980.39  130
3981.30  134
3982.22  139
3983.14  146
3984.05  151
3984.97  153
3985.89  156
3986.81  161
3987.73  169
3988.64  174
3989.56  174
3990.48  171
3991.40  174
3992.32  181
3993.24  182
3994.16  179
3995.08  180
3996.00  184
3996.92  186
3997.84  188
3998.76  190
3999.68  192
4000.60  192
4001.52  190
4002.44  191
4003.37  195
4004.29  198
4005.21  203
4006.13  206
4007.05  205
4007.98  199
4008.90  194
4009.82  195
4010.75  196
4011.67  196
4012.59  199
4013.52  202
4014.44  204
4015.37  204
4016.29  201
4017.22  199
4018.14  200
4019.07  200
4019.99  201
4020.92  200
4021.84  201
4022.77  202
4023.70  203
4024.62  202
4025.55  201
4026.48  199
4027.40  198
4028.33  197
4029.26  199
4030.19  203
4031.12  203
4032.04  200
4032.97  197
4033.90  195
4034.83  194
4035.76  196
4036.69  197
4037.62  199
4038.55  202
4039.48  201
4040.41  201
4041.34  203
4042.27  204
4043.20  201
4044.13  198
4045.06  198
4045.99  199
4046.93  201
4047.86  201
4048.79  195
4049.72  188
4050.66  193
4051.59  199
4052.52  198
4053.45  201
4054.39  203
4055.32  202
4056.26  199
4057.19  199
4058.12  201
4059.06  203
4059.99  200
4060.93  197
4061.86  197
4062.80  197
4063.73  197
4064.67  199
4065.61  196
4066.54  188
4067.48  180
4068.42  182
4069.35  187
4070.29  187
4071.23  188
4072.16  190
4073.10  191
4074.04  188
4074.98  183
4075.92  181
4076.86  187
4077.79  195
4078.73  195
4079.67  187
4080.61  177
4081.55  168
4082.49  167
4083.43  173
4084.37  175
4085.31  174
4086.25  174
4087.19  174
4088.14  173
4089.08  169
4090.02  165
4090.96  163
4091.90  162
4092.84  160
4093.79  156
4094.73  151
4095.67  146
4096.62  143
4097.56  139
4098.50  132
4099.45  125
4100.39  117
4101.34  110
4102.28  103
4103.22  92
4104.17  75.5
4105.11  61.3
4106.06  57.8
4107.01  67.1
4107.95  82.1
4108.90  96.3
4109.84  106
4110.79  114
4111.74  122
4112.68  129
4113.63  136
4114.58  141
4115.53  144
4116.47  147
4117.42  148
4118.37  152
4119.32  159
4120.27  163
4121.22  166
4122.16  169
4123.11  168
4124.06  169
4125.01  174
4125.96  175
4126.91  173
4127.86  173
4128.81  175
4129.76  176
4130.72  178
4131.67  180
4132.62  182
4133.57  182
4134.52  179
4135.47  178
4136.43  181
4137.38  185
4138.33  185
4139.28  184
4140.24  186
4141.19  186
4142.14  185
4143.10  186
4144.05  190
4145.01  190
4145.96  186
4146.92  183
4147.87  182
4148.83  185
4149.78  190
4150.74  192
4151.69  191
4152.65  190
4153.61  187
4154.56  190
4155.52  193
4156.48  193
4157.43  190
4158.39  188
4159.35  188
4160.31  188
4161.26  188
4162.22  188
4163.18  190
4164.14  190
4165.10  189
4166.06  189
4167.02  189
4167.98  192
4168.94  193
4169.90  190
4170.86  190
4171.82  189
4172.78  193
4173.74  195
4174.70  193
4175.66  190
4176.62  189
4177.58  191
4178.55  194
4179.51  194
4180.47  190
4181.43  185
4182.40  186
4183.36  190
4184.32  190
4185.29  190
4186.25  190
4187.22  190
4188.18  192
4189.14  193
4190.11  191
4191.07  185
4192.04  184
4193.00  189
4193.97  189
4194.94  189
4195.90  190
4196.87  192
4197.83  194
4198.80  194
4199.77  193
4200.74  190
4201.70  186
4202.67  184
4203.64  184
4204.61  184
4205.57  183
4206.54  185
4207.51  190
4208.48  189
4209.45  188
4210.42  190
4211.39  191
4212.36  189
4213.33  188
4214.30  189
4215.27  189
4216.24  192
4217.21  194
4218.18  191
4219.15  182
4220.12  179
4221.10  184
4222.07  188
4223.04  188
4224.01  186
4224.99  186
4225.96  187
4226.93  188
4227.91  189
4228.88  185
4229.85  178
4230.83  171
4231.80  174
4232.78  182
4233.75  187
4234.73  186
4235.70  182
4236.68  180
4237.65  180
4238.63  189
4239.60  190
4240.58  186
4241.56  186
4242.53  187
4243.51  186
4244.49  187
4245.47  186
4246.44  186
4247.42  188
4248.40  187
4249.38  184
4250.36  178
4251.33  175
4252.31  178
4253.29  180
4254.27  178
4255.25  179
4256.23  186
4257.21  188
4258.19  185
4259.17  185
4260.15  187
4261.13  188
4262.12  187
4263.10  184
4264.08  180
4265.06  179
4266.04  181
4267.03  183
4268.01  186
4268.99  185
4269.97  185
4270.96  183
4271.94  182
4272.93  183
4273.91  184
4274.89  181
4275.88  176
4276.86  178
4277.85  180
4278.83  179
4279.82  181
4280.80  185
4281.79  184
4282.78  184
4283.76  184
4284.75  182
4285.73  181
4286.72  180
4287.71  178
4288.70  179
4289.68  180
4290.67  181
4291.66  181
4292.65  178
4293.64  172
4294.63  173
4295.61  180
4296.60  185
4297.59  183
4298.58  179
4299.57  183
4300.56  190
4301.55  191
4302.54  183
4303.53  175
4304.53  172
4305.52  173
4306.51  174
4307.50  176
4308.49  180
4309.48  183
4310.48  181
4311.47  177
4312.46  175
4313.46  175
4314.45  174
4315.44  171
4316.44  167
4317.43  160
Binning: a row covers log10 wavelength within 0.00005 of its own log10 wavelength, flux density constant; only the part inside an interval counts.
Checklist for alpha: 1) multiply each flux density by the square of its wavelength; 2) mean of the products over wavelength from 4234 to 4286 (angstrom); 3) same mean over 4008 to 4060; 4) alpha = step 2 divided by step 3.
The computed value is 1.03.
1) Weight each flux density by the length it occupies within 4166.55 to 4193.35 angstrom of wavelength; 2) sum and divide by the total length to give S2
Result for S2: 190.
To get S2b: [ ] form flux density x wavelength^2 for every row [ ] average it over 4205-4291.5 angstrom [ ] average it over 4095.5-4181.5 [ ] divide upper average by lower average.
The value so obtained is 1.2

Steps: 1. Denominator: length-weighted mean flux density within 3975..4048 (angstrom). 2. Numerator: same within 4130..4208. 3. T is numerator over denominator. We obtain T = 1.0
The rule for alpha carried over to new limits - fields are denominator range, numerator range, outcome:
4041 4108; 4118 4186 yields 1.12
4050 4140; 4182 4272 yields 1.21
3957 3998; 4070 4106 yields 1.18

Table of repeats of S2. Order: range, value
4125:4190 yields 187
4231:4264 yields 184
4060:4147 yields 162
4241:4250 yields 186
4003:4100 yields 190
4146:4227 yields 189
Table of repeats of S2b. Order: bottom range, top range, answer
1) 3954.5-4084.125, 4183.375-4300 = 1.15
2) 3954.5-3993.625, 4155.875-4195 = 1.52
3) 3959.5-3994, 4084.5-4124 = 1.09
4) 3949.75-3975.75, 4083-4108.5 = 1.02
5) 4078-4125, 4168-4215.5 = 1.39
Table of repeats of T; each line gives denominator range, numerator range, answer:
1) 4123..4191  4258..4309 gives 0.97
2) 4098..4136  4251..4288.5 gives 1.31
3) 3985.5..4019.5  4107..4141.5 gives 0.83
